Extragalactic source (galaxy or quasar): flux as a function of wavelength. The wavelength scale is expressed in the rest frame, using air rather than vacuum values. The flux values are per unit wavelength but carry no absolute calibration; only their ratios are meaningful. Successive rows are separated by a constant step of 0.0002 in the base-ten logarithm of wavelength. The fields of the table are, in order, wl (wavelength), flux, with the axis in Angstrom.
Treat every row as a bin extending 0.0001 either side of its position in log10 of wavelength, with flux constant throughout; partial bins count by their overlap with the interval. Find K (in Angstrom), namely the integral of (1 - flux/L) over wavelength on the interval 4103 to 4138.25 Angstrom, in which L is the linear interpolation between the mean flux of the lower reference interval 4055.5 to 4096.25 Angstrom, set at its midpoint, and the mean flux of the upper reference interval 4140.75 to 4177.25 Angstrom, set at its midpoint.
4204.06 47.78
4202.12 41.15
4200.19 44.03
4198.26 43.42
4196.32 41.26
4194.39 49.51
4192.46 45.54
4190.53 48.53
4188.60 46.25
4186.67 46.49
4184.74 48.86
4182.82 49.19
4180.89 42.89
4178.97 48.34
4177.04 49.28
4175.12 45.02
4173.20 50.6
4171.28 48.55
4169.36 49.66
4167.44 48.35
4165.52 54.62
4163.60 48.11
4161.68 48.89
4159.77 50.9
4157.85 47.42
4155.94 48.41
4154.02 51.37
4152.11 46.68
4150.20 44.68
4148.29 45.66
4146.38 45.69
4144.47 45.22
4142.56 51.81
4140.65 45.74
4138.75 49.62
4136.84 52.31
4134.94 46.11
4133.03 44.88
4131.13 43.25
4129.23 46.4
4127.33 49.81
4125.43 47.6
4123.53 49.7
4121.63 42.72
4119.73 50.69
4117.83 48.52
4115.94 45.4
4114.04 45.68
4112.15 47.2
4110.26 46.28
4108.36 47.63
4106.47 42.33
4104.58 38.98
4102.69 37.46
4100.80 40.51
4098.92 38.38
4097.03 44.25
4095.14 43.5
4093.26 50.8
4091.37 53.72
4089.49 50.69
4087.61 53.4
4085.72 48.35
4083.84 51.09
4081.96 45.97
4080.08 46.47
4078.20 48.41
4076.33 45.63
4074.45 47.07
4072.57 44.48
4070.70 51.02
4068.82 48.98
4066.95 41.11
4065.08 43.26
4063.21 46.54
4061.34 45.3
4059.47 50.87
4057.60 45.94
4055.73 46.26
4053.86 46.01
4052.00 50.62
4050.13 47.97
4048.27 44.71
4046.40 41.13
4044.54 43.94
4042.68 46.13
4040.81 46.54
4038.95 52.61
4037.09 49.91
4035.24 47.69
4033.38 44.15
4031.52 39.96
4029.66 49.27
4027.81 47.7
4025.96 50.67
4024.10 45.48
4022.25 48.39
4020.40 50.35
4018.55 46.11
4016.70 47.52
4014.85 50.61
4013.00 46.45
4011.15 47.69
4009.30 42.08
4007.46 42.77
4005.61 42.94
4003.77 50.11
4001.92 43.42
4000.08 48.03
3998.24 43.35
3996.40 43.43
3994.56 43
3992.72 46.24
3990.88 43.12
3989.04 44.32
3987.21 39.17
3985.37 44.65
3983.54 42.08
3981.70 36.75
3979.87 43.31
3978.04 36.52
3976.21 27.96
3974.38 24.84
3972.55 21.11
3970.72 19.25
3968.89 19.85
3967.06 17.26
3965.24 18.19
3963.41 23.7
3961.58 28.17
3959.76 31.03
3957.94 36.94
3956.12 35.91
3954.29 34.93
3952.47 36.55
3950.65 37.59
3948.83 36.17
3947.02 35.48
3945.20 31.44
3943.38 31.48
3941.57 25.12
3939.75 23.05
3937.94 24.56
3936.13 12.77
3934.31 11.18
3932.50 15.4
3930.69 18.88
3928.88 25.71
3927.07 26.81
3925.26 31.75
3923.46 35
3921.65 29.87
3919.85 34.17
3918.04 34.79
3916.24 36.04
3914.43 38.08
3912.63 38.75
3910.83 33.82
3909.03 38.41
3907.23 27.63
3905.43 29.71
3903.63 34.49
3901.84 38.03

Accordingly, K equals 1.3 Angstrom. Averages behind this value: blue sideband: 47.7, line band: 46.3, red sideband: 48.4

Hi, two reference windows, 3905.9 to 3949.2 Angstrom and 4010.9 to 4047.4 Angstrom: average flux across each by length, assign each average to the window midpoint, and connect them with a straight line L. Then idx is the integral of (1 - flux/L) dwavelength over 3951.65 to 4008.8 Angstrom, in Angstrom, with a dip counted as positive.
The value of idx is 4.15 Angstrom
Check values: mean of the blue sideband 28.9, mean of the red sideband 47.1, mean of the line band 35.8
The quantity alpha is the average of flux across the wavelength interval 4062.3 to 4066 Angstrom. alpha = 44.9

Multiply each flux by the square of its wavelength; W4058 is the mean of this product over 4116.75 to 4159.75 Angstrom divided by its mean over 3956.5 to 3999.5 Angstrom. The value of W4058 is 1.52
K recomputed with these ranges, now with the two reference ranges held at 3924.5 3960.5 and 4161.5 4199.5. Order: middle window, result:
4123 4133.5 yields -0.9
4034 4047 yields -3.9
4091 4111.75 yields -1.4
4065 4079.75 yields -2.9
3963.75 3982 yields 2.8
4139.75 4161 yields -1.2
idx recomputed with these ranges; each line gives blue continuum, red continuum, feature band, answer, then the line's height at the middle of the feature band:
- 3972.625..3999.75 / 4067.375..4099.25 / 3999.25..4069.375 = -4.8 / 43.6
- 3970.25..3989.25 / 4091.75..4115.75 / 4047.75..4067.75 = -2.9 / 40.4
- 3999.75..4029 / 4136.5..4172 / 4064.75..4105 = 1.3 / 47.7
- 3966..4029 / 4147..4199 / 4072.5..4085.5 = -1.0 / 44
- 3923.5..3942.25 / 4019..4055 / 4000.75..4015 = -2.0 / 40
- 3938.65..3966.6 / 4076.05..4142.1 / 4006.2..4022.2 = -4.2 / 37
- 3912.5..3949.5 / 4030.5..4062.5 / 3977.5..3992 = -1.9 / 36.7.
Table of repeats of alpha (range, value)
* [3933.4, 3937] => 12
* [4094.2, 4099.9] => 42.1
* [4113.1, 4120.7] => 47.5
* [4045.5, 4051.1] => 44.6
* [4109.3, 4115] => 46.3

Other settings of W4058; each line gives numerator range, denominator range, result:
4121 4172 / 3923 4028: 1.47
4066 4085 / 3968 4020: 1.21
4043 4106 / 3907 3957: 1.65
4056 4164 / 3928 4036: 1.37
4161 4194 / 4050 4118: 1.09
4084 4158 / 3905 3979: 1.78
